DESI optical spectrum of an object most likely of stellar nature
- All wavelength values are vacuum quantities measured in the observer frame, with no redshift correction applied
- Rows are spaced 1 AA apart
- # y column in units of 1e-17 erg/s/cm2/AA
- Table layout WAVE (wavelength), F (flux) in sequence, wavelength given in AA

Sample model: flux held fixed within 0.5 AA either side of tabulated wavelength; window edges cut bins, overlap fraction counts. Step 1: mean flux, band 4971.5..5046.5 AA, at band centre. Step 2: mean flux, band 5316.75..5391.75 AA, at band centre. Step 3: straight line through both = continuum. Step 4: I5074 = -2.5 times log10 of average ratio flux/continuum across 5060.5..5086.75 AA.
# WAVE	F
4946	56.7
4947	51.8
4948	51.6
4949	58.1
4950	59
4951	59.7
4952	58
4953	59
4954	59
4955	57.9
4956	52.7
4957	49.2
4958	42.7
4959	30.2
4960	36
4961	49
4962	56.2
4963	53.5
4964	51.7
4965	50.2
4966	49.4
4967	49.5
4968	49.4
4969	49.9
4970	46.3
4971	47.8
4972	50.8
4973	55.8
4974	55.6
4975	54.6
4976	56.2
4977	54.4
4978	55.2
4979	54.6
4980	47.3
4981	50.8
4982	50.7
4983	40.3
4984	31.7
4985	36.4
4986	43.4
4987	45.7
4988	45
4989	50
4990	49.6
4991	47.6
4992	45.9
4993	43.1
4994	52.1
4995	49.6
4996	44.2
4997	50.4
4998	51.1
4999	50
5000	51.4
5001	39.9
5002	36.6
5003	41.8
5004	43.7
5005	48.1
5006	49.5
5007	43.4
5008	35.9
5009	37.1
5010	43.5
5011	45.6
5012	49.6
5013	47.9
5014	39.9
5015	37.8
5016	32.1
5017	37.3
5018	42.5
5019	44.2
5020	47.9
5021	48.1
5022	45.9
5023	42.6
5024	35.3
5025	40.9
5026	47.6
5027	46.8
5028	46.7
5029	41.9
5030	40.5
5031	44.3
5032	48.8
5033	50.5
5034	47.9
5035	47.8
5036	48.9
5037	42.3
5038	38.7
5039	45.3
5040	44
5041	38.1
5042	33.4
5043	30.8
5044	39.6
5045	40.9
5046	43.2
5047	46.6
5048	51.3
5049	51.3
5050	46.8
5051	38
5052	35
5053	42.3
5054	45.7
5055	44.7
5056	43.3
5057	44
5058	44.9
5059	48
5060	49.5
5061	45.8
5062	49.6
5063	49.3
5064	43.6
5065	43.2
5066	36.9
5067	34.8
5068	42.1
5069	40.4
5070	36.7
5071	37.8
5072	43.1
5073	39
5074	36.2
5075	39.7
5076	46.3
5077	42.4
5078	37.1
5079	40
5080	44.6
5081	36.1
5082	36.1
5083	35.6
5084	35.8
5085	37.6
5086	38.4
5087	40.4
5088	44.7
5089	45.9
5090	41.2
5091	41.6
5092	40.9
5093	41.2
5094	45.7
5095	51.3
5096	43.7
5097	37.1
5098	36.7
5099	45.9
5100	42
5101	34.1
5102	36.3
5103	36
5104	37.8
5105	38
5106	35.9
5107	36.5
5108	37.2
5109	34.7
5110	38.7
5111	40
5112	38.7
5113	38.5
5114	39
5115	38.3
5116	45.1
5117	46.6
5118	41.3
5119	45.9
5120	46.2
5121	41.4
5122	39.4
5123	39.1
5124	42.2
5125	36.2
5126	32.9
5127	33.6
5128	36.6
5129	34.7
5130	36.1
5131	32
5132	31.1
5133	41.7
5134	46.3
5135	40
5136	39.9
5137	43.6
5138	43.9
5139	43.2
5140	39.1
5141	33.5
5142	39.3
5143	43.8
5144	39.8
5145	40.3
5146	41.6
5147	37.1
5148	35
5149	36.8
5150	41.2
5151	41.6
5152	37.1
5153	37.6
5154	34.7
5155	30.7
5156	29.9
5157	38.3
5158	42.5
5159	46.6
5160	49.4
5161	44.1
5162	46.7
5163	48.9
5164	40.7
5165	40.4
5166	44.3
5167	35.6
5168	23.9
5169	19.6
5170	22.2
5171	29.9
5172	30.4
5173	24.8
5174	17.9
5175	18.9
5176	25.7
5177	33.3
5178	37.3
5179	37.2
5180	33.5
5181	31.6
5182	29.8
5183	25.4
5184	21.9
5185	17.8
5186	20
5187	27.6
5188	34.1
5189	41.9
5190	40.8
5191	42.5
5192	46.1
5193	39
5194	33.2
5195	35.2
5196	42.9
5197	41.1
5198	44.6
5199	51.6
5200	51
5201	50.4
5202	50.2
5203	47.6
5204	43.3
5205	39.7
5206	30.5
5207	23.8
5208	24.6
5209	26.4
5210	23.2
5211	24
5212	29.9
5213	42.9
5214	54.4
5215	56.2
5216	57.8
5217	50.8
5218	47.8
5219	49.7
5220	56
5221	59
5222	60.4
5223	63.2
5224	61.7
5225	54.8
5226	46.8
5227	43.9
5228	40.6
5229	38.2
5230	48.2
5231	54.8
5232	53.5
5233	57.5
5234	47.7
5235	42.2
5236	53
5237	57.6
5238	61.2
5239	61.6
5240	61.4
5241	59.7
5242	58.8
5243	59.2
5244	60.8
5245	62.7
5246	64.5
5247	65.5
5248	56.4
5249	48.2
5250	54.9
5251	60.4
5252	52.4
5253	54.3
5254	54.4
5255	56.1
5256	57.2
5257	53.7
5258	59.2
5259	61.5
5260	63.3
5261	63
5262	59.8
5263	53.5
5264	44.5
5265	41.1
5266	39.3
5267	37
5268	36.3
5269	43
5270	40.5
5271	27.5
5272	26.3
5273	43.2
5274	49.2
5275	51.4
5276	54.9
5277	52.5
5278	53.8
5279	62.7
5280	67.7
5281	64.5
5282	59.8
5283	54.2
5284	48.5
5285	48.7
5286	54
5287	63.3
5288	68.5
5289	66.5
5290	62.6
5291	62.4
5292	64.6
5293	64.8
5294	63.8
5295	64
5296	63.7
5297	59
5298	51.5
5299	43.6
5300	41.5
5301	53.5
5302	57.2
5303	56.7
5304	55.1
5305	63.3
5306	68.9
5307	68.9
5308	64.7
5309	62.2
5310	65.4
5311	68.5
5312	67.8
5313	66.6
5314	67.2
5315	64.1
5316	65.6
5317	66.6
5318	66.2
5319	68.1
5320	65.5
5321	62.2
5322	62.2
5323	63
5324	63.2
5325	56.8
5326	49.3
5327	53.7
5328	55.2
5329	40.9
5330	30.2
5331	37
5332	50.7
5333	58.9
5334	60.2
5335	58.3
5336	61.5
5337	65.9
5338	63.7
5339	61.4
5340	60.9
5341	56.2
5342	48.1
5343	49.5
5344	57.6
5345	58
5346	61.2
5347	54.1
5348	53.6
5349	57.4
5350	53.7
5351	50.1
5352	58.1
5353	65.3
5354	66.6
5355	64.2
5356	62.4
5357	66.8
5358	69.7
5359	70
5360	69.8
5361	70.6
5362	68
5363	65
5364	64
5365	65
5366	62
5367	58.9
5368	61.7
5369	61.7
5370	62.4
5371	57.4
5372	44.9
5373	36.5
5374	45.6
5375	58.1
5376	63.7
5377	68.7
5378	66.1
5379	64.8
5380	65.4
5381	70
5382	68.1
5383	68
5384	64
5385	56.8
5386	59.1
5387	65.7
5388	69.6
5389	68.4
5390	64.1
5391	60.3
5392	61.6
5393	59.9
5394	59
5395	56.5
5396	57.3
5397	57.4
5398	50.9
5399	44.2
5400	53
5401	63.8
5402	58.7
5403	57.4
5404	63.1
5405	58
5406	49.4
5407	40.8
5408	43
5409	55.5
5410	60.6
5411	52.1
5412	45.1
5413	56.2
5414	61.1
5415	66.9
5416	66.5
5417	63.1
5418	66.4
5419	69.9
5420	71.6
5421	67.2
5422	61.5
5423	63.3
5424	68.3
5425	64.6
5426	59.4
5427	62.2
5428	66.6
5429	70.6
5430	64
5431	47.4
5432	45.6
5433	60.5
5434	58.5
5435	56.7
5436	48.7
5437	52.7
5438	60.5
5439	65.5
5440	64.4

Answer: 0.19 mag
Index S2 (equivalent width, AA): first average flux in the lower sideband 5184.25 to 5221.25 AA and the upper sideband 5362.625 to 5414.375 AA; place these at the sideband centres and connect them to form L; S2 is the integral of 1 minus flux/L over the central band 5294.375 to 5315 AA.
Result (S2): -4.2 AA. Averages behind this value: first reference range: 40.2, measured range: 60.6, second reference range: 58.6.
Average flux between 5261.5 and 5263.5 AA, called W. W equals 56.6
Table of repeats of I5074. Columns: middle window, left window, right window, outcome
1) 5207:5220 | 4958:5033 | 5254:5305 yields 0.27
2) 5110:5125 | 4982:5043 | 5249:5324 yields 0.18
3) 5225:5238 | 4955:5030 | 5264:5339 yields 0.10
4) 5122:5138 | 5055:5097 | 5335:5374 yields 0.19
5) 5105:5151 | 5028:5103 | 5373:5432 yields 0.16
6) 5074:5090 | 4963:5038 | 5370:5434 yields 0.22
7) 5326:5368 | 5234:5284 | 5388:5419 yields -0.05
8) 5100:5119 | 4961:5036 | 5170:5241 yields 0.13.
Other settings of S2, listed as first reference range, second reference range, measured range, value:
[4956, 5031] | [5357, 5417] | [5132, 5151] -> 4.13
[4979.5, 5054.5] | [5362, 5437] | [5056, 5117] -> 7.96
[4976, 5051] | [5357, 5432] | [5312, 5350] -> 0.05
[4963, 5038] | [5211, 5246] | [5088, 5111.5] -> 4.37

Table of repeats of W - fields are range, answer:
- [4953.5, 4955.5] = 58.5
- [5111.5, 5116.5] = 39.9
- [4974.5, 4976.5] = 55.4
